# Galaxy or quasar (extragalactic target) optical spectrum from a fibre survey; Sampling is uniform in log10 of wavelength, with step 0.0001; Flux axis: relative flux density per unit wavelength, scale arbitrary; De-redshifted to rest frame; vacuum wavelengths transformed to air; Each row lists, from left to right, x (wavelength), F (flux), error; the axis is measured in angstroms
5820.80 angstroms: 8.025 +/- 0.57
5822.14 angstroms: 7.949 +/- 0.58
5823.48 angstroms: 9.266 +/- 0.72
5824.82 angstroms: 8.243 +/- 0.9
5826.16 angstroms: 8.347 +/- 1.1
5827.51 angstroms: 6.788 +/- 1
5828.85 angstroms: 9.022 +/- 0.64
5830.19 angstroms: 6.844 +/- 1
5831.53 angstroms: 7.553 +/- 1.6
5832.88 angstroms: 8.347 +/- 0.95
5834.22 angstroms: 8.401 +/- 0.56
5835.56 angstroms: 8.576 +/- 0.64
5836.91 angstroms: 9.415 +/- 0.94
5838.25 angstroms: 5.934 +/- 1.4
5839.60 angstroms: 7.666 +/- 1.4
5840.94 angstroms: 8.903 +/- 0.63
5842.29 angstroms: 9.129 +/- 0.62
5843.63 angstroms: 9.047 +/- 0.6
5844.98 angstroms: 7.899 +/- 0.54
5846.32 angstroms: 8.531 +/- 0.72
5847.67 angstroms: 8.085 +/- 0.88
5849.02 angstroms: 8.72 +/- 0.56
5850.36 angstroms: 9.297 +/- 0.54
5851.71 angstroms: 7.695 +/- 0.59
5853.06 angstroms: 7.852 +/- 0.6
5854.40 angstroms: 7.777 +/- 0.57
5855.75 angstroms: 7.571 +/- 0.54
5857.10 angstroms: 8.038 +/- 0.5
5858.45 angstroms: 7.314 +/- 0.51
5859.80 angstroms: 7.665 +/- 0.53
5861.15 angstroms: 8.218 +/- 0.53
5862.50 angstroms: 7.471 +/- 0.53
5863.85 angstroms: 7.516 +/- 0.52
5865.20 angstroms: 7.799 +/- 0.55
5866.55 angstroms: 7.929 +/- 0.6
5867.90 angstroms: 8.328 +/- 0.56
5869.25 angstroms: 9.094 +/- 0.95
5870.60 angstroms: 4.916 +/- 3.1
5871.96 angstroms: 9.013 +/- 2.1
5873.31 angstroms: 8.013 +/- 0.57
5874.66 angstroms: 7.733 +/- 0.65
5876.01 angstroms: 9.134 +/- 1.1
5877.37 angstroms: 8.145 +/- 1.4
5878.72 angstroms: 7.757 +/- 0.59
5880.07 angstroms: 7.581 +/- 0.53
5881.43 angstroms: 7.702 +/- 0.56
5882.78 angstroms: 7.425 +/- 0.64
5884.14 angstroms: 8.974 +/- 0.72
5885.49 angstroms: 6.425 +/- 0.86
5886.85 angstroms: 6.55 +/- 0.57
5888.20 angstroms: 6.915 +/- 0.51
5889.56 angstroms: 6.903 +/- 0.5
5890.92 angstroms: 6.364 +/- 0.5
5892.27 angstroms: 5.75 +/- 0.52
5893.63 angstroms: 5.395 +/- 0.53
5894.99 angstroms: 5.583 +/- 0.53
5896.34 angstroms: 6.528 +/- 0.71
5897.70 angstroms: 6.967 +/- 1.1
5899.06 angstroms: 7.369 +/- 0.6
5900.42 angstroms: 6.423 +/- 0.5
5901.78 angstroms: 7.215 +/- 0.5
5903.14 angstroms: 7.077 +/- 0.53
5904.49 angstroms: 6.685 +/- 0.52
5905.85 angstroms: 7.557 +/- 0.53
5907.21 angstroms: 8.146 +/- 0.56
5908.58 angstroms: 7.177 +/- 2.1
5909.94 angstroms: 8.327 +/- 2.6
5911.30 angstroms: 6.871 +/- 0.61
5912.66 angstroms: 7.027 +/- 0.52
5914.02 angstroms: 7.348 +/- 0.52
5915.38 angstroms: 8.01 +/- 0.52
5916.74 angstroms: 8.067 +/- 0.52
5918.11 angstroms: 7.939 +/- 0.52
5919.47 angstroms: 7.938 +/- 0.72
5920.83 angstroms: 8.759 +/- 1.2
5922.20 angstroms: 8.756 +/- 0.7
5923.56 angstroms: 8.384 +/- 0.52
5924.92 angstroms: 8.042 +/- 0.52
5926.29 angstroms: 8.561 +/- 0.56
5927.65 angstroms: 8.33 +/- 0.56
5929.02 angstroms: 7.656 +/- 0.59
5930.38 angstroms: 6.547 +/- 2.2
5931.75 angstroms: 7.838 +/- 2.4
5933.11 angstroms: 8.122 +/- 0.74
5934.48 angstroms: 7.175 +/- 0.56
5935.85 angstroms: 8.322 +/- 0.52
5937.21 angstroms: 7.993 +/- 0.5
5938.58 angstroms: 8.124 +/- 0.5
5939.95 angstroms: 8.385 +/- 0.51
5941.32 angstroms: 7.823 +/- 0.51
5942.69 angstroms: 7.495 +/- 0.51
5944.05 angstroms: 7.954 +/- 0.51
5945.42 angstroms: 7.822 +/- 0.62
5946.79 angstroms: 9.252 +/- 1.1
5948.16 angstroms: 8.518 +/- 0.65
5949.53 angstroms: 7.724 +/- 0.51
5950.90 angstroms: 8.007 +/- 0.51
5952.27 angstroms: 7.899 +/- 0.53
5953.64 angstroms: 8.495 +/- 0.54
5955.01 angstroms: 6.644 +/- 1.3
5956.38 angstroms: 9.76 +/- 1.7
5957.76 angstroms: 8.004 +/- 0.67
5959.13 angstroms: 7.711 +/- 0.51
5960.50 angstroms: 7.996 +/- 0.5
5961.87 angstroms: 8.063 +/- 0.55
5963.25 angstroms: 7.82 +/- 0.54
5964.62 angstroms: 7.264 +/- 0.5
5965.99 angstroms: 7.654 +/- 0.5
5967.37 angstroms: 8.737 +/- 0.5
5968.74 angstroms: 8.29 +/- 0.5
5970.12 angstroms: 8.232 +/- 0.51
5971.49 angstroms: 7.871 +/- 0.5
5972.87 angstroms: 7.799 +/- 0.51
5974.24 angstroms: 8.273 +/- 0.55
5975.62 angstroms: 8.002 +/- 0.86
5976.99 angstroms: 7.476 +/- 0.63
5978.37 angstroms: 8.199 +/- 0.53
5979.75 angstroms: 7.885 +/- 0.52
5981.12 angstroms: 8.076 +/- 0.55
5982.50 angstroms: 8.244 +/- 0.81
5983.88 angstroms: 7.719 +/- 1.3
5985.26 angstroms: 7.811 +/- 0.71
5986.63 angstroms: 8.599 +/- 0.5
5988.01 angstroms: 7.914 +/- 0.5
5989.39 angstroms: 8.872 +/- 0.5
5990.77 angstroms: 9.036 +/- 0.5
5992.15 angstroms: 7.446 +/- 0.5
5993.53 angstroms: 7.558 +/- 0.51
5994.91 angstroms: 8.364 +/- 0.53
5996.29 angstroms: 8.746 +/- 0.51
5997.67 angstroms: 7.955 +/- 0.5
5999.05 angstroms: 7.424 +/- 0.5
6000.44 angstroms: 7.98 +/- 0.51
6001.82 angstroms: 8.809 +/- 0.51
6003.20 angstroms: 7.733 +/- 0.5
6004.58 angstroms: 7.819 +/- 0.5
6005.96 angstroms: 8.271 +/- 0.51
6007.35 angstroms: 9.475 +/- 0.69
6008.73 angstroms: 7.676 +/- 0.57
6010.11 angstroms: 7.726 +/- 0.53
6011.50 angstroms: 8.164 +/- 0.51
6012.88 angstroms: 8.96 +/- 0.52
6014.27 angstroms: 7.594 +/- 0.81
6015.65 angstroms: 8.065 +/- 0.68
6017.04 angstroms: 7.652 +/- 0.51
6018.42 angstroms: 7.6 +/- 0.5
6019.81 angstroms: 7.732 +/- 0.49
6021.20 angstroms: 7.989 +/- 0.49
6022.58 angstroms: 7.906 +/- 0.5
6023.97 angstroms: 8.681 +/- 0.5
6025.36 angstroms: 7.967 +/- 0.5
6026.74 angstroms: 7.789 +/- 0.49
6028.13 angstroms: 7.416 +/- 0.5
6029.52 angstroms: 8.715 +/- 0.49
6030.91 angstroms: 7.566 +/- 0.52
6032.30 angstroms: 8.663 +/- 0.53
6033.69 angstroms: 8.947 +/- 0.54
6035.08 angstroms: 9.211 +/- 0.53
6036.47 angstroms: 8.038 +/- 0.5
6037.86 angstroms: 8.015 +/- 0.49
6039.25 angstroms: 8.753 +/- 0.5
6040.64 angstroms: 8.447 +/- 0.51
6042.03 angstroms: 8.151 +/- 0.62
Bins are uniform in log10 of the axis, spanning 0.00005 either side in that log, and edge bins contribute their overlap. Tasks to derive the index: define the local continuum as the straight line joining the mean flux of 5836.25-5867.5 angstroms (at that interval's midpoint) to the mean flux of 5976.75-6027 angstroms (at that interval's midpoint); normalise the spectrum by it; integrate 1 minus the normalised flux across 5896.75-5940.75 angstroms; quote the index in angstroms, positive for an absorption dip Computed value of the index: 2.0 angstroms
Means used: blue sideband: 8.07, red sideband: 8.09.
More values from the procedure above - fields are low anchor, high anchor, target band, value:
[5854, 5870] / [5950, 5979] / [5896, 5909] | 1.3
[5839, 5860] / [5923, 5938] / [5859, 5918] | 5.0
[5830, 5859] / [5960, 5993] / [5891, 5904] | 2.6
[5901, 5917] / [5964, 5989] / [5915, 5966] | -2.1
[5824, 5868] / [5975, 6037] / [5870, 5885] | 0.4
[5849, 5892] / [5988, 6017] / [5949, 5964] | 0.0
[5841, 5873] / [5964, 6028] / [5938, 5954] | -0.1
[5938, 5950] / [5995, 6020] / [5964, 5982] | 0.3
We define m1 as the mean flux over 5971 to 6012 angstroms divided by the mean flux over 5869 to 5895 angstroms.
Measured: 1.1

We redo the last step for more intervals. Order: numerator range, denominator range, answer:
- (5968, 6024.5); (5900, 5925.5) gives 1.05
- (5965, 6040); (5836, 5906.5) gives 1.07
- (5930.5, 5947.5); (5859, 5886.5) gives 1.02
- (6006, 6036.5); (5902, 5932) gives 1.05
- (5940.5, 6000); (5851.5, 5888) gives 1.04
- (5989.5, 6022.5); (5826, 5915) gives 1.06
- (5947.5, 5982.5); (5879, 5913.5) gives 1.14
